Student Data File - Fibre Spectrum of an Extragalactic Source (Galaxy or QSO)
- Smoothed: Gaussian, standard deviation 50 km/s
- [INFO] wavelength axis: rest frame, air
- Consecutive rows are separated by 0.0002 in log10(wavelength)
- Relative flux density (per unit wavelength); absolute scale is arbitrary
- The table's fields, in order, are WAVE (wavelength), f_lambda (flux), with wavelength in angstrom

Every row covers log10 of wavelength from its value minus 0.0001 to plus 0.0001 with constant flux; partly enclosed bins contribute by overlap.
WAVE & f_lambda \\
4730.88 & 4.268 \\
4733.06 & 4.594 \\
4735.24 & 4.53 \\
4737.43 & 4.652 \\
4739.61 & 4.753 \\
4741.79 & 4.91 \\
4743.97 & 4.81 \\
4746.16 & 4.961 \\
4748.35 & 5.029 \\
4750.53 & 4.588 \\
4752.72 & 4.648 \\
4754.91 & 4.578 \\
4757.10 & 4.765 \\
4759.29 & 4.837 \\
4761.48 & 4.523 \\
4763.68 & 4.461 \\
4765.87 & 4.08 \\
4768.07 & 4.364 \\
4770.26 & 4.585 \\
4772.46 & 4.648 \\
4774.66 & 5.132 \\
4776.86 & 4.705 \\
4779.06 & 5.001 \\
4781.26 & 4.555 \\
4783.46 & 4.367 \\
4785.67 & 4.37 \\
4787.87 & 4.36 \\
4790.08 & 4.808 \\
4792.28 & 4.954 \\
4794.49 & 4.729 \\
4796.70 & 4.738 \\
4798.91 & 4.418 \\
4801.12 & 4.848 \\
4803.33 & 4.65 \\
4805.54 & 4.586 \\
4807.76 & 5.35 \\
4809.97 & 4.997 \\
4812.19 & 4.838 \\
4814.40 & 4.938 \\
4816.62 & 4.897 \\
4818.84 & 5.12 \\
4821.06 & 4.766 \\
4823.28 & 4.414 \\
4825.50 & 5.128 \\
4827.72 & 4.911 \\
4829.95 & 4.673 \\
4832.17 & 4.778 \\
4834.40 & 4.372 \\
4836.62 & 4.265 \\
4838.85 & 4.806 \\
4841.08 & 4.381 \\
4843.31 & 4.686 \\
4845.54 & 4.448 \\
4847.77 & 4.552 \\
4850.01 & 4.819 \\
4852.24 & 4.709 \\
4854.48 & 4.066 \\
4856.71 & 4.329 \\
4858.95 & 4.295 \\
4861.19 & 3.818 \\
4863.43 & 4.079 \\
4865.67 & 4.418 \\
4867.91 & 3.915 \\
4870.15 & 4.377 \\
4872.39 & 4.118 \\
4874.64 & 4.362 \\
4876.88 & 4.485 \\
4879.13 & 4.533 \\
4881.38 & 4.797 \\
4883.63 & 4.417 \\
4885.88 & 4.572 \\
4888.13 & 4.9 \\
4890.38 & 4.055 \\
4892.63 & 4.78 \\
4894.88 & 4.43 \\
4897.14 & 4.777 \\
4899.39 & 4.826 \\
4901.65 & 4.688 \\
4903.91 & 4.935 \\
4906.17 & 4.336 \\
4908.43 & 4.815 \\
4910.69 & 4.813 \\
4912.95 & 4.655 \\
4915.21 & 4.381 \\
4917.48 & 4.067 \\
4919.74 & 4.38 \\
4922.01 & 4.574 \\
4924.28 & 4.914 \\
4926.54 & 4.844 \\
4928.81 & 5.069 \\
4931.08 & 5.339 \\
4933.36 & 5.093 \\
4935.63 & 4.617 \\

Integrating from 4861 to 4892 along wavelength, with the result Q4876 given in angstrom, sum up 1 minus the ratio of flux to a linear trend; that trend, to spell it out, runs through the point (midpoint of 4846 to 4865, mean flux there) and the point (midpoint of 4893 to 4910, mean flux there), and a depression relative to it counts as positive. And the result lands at 0.9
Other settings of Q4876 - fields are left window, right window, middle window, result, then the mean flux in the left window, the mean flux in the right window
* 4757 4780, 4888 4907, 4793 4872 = 0.6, 4.64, 4.63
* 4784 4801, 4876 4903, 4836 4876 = 2.2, 4.63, 4.61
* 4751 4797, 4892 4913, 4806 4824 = -1.0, 4.63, 4.71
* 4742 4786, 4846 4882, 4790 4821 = -2.2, 4.66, 4.35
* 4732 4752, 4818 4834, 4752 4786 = 1.2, 4.76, 4.8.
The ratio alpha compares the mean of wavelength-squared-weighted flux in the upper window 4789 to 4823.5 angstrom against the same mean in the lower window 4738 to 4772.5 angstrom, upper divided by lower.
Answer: 1.06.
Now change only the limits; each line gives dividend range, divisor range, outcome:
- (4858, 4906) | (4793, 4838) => 0.96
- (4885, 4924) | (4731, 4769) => 1.06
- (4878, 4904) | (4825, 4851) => 1.02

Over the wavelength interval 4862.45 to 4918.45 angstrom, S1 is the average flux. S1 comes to 4.5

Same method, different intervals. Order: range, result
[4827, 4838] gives 4.59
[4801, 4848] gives 4.75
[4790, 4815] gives 4.82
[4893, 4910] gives 4.69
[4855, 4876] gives 4.19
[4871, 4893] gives 4.49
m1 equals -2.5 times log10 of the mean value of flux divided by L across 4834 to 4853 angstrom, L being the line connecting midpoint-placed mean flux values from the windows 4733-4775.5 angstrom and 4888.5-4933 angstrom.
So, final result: 0.03 mag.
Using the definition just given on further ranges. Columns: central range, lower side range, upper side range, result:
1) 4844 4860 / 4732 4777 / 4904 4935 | 0.06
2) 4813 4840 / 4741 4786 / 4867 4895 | -0.05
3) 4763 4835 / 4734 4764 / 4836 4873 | -0.04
